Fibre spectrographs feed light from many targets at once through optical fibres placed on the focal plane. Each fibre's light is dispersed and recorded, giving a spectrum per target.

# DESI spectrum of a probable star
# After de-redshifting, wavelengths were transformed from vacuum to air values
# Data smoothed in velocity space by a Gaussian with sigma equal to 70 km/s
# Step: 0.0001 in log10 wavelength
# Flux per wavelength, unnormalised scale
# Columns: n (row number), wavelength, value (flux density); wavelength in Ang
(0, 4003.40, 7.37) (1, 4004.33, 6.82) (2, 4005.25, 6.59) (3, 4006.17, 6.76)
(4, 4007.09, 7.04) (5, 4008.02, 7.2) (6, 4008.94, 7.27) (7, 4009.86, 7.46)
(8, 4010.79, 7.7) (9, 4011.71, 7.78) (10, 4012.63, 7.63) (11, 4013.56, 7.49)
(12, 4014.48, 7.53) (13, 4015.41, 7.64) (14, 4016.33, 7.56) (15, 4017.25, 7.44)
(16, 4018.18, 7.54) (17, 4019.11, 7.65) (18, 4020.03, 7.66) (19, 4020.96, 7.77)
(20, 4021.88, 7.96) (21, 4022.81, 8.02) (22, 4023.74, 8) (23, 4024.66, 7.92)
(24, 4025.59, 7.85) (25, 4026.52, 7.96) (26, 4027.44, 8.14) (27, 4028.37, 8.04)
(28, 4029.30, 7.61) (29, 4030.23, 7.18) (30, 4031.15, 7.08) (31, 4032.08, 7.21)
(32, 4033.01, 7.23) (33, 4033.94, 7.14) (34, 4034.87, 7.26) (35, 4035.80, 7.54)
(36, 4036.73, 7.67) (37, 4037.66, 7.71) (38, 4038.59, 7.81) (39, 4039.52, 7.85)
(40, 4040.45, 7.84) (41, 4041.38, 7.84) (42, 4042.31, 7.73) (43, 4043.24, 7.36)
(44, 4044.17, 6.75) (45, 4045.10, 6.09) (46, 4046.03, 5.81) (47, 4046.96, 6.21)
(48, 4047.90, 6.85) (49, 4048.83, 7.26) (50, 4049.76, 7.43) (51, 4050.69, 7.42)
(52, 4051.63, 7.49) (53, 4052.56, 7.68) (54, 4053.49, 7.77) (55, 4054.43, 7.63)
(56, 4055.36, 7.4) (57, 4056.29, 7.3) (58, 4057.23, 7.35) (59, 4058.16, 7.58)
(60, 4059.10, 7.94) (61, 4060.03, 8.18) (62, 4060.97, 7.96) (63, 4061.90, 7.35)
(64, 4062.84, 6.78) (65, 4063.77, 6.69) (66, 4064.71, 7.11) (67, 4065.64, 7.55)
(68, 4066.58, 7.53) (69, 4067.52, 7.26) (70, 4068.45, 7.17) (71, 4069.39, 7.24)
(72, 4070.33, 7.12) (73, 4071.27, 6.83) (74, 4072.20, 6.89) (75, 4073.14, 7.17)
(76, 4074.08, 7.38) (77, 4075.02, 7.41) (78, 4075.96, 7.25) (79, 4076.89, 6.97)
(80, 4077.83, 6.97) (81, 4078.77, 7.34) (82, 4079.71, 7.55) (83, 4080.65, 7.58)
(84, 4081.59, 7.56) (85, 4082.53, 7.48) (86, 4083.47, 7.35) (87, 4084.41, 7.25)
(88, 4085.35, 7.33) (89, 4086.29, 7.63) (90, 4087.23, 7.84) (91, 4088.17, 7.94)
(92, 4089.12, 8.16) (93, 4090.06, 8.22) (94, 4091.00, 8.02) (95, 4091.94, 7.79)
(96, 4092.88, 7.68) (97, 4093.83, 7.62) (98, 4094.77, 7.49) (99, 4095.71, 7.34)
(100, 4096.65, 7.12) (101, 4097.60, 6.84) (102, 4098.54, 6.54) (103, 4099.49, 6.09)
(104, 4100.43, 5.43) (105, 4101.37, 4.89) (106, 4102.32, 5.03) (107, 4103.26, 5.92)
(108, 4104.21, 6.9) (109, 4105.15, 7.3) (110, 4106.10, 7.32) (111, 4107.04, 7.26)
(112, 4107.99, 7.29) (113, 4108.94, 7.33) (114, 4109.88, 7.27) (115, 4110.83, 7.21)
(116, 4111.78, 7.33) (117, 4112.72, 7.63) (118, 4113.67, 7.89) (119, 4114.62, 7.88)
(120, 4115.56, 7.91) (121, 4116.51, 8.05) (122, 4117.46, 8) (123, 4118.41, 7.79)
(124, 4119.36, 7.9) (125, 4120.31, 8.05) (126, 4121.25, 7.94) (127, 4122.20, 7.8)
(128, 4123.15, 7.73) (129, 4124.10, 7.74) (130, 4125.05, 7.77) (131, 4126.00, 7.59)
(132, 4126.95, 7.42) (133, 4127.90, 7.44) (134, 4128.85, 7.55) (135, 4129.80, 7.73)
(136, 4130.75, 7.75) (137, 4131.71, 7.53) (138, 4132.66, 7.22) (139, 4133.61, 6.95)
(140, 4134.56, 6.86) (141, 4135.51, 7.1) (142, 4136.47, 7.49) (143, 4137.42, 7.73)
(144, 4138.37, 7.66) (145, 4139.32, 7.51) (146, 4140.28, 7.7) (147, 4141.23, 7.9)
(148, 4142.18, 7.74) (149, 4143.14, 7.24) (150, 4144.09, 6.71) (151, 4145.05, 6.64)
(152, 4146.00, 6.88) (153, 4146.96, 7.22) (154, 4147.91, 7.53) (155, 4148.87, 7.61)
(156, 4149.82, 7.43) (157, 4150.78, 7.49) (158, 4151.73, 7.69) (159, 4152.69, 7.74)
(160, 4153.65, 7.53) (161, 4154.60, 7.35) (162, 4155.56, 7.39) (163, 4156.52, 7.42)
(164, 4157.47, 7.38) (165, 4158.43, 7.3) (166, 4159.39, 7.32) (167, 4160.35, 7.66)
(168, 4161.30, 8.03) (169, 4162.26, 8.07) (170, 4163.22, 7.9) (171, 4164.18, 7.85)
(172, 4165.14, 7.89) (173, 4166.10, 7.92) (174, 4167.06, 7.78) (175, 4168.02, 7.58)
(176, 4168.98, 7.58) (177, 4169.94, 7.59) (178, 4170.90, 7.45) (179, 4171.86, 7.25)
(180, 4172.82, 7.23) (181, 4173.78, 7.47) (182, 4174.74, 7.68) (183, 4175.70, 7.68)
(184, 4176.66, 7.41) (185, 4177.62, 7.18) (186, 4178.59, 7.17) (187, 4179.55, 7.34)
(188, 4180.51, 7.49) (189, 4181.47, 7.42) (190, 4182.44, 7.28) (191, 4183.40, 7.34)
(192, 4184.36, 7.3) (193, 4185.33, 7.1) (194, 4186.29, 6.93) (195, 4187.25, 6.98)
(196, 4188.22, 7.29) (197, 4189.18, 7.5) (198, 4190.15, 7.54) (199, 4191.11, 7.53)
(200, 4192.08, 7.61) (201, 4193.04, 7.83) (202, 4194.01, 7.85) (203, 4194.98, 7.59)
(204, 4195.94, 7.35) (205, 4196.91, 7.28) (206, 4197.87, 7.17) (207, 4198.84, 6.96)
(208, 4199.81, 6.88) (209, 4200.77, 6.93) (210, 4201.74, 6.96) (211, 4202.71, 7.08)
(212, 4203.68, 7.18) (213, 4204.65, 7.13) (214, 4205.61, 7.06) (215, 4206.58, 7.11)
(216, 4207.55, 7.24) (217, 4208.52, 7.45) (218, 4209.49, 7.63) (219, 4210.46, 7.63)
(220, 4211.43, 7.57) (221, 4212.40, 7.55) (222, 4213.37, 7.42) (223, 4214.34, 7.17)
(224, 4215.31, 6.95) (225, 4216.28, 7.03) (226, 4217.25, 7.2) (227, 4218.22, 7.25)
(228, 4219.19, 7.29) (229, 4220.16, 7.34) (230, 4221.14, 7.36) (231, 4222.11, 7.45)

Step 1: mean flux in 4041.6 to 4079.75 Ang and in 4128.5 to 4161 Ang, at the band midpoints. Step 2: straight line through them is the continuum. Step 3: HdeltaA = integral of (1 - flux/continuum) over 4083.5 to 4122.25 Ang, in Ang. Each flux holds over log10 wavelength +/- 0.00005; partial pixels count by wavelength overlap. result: 0.0 Ang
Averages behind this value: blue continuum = 7.24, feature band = 7.32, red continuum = 7.41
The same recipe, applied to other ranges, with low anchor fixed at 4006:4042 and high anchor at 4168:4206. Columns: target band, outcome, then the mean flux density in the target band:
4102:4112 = 0.69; 6.94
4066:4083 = 0.57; 7.26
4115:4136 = -0.56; 7.63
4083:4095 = -0.37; 7.72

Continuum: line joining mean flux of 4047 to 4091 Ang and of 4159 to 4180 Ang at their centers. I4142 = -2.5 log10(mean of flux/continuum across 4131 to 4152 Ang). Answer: 0.03 mag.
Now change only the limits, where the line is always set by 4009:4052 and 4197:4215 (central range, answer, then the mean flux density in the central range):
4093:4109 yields 0.11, 6.69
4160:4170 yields -0.08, 7.82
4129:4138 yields -0.01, 7.38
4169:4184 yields -0.02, 7.41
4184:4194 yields -0.02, 7.38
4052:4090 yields 0.00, 7.42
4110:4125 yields -0.06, 7.78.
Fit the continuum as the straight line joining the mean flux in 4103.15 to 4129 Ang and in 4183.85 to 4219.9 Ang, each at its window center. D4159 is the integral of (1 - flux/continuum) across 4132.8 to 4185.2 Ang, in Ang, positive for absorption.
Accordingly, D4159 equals -0.2 Ang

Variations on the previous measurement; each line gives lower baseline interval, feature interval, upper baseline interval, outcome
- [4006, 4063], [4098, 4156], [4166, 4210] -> 0.6 Ang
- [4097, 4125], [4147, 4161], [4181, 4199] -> -0.4 Ang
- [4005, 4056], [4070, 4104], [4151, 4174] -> 1.7 Ang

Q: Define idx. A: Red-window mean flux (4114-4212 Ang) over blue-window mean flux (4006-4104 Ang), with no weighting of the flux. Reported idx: 1.0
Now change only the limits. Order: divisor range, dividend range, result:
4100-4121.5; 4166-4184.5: 1.04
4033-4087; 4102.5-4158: 1.02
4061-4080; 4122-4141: 1.04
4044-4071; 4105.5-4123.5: 1.06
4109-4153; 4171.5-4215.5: 0.97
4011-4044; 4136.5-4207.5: 0.97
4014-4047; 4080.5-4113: 0.95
